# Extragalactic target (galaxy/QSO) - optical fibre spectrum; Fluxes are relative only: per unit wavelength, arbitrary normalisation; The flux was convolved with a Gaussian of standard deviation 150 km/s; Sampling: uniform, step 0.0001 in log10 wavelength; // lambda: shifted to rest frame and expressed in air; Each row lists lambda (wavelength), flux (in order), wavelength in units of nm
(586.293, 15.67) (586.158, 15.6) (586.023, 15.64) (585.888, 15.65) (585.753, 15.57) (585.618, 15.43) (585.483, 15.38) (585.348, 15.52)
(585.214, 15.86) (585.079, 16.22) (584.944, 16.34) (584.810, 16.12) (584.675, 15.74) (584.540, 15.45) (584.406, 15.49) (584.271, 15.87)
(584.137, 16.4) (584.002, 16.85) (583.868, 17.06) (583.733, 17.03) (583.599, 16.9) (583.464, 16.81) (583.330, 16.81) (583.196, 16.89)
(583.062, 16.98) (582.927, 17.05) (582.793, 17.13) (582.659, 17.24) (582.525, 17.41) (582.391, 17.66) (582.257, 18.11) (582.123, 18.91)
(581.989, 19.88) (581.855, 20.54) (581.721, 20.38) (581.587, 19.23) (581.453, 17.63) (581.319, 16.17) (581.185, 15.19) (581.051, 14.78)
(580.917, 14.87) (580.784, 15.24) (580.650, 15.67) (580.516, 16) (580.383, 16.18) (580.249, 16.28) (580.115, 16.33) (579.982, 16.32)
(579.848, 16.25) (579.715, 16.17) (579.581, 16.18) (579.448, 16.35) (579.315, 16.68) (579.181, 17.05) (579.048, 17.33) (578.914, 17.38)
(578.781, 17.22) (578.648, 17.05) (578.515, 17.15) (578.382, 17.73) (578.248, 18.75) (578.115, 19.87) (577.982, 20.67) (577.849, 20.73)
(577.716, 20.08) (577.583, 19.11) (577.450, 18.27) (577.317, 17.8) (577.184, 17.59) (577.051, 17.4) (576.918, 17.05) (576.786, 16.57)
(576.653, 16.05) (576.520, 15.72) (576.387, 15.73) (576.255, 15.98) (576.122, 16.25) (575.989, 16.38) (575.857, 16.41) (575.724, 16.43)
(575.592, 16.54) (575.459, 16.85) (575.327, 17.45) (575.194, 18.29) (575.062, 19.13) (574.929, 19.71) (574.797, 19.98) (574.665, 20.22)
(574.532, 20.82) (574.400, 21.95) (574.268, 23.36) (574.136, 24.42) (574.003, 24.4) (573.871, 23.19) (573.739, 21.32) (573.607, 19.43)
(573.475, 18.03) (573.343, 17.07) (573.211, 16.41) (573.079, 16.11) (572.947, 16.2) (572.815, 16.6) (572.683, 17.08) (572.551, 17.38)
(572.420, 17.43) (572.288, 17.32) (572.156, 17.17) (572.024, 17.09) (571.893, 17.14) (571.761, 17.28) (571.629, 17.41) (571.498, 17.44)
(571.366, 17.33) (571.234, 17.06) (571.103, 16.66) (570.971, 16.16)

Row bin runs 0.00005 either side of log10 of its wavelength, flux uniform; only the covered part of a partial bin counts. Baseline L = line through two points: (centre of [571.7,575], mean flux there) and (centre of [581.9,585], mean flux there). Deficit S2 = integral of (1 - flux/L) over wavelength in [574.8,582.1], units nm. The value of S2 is 0.28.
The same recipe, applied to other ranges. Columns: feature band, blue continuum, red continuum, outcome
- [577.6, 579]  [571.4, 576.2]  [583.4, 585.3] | -0.09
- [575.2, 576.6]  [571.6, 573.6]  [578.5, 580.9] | 0.03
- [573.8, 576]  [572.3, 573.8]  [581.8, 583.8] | -0.28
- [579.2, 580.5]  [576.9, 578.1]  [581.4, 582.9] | 0.17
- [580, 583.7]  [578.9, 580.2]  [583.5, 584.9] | -0.15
